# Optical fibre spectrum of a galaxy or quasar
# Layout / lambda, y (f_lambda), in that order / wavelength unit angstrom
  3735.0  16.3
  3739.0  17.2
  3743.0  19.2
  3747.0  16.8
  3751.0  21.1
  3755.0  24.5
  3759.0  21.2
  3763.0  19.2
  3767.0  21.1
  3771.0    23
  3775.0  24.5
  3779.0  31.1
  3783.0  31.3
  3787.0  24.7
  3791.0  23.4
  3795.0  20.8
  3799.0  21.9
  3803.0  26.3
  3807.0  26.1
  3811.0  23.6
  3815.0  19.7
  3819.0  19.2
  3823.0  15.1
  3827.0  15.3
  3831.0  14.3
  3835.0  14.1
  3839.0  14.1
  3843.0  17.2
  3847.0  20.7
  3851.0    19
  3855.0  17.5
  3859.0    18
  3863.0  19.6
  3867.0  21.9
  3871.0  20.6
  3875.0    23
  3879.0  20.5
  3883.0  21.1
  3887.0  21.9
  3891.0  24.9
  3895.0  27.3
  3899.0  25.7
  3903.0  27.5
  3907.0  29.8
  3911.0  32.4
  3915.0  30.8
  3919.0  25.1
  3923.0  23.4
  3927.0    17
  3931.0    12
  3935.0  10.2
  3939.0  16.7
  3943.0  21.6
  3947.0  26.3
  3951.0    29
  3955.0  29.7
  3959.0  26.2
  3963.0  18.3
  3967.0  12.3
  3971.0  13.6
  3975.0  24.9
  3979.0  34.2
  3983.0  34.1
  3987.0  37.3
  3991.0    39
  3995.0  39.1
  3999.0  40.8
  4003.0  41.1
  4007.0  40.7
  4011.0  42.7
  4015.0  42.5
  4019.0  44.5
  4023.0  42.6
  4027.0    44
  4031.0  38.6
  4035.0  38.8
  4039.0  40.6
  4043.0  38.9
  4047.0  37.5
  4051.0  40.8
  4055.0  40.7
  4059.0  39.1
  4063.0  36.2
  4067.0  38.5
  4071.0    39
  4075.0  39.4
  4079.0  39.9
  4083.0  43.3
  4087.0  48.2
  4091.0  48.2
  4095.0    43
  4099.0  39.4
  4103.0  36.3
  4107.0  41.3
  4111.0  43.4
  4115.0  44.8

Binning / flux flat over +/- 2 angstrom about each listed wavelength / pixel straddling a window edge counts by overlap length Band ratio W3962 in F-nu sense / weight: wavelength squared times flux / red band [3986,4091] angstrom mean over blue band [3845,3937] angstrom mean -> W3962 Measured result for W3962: 1.98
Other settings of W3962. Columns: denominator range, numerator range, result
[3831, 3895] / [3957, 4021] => 1.80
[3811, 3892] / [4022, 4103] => 2.39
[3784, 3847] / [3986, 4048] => 2.26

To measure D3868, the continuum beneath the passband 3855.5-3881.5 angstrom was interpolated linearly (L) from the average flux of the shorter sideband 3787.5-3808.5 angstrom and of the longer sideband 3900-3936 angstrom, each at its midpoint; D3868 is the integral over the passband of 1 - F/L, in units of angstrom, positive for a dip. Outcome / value 3.5 angstrom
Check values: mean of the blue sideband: 23.7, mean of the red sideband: 23.6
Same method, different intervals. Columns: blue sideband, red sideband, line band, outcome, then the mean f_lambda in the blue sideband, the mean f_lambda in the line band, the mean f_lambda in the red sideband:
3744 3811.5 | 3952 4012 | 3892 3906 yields 0.6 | 23.5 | 26.9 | 31.4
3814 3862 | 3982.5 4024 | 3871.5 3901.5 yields 0.7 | 17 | 23.4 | 40.6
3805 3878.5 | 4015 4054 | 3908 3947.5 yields 9.4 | 18.9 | 21.6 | 40.8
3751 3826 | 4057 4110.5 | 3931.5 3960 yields 9.2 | 23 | 22.1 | 41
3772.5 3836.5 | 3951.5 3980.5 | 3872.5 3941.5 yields -1.0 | 22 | 22.9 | 22.9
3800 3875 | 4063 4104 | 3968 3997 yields 1.2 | 19.2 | 31.1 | 41.4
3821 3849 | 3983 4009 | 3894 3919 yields -2.3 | 15.8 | 28.7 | 39.2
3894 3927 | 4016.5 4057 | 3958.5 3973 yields 7.1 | 27.1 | 16.7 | 40.7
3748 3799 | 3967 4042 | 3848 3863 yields 5.2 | 23.6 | 18.5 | 37.1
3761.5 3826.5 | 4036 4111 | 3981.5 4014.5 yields -3.4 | 23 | 39.6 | 40.6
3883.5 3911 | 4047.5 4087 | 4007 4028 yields -4.1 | 26.4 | 43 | 40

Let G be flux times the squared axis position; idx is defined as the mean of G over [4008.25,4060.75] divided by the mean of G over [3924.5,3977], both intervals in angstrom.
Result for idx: 2.1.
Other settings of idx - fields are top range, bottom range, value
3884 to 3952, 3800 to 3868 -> 1.30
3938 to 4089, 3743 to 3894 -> 1.87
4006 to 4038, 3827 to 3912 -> 2.12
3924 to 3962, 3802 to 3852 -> 1.19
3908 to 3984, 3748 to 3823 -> 1.08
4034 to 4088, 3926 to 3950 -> 2.38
